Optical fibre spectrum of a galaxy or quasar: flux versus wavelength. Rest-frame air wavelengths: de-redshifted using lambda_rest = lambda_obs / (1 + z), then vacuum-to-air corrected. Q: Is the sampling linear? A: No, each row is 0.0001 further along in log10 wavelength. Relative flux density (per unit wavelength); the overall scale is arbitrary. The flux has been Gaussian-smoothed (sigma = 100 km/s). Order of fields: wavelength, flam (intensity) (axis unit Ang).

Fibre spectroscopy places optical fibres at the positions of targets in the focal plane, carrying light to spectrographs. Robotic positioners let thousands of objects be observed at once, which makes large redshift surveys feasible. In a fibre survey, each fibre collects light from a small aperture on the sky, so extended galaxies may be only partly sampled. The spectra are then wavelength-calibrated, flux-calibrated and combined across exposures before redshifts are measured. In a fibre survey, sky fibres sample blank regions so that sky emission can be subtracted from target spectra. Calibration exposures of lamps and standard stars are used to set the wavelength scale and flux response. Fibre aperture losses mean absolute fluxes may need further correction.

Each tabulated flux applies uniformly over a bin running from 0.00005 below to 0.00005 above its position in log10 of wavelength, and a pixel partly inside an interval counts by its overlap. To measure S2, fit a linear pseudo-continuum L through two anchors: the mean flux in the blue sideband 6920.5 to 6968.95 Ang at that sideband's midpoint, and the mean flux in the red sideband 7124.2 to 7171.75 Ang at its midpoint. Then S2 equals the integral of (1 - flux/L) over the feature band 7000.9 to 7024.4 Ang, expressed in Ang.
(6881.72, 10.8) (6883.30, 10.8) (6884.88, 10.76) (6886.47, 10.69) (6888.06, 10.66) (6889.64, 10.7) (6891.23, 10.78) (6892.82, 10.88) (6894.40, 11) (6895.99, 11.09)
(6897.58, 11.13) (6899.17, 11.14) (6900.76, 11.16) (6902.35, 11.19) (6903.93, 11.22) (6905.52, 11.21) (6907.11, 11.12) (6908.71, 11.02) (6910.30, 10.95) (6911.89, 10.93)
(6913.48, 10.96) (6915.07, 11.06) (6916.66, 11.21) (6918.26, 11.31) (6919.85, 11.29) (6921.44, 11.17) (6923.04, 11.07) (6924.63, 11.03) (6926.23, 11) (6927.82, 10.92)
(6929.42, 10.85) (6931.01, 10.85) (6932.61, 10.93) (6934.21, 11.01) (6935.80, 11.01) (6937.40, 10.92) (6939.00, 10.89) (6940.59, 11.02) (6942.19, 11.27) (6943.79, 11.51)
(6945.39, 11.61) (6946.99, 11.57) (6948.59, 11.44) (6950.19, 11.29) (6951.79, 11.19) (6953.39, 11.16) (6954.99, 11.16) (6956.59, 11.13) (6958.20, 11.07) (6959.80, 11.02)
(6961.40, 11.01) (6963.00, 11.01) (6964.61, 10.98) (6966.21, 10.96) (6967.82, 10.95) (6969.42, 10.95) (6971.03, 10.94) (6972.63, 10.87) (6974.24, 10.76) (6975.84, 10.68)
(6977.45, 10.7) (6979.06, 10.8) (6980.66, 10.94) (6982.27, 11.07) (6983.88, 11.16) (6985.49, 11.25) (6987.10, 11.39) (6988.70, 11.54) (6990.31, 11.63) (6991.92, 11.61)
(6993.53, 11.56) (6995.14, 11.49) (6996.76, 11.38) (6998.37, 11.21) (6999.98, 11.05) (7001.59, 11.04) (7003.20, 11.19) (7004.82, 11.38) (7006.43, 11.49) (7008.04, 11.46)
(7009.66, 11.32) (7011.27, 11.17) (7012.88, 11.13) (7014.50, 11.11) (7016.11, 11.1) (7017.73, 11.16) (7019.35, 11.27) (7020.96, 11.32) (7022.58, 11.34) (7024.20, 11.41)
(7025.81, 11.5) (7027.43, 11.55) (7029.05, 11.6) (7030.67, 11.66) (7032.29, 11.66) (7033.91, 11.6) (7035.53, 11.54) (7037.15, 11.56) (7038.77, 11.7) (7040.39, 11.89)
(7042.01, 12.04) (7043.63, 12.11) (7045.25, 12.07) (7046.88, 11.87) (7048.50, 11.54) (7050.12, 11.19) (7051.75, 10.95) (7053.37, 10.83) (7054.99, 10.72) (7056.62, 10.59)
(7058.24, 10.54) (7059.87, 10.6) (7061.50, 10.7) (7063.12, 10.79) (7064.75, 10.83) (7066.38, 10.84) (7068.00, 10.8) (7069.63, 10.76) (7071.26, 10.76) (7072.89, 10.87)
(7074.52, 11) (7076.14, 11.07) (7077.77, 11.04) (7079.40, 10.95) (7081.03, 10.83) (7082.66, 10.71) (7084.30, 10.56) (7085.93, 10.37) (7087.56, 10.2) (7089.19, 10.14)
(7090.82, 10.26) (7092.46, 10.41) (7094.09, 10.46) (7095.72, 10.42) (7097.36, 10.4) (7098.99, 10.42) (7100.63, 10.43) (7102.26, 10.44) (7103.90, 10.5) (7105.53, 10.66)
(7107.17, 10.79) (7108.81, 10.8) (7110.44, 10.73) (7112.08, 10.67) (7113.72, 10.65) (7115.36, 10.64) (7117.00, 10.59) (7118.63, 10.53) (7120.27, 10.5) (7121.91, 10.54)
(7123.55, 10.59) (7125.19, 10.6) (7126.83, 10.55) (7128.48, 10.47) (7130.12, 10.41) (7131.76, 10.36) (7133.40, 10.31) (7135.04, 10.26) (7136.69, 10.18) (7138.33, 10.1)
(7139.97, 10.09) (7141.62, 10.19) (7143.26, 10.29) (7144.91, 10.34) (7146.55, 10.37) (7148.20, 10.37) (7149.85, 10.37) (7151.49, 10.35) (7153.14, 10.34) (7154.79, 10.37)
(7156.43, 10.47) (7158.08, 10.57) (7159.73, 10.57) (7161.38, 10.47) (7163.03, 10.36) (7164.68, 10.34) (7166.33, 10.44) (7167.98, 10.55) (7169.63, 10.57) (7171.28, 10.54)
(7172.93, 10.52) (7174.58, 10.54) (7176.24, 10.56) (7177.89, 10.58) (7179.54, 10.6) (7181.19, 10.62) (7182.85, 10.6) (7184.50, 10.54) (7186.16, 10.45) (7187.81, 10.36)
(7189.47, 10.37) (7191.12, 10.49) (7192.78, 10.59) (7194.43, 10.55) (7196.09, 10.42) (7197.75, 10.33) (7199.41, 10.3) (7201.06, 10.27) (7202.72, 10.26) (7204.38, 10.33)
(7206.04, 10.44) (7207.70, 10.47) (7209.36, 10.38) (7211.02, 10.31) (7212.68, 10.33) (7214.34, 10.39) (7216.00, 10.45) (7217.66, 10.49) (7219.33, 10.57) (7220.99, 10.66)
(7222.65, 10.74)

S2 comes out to -0.9 Ang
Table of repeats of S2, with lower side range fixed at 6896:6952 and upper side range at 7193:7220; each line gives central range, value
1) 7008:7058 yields -2.60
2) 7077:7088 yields 0.04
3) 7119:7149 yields 0.62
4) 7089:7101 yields 0.34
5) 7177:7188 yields -0.09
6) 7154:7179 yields 0.00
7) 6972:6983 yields 0.16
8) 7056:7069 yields 0.07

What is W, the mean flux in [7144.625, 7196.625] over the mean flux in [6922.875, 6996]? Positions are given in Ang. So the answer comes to 0.94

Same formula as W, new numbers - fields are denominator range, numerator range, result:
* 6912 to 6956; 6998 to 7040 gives 1.02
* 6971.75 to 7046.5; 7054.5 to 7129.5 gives 0.93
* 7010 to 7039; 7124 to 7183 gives 0.91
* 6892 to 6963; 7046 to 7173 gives 0.95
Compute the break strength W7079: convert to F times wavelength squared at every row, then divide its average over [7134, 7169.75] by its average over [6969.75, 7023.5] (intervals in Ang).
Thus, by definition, 1.0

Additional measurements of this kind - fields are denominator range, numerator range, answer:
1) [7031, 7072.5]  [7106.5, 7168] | 0.95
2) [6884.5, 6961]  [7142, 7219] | 1.01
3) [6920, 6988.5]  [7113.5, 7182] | 1.00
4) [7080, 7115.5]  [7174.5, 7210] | 1.02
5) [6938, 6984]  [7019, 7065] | 1.05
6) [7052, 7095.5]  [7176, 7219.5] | 1.01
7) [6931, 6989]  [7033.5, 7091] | 1.02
